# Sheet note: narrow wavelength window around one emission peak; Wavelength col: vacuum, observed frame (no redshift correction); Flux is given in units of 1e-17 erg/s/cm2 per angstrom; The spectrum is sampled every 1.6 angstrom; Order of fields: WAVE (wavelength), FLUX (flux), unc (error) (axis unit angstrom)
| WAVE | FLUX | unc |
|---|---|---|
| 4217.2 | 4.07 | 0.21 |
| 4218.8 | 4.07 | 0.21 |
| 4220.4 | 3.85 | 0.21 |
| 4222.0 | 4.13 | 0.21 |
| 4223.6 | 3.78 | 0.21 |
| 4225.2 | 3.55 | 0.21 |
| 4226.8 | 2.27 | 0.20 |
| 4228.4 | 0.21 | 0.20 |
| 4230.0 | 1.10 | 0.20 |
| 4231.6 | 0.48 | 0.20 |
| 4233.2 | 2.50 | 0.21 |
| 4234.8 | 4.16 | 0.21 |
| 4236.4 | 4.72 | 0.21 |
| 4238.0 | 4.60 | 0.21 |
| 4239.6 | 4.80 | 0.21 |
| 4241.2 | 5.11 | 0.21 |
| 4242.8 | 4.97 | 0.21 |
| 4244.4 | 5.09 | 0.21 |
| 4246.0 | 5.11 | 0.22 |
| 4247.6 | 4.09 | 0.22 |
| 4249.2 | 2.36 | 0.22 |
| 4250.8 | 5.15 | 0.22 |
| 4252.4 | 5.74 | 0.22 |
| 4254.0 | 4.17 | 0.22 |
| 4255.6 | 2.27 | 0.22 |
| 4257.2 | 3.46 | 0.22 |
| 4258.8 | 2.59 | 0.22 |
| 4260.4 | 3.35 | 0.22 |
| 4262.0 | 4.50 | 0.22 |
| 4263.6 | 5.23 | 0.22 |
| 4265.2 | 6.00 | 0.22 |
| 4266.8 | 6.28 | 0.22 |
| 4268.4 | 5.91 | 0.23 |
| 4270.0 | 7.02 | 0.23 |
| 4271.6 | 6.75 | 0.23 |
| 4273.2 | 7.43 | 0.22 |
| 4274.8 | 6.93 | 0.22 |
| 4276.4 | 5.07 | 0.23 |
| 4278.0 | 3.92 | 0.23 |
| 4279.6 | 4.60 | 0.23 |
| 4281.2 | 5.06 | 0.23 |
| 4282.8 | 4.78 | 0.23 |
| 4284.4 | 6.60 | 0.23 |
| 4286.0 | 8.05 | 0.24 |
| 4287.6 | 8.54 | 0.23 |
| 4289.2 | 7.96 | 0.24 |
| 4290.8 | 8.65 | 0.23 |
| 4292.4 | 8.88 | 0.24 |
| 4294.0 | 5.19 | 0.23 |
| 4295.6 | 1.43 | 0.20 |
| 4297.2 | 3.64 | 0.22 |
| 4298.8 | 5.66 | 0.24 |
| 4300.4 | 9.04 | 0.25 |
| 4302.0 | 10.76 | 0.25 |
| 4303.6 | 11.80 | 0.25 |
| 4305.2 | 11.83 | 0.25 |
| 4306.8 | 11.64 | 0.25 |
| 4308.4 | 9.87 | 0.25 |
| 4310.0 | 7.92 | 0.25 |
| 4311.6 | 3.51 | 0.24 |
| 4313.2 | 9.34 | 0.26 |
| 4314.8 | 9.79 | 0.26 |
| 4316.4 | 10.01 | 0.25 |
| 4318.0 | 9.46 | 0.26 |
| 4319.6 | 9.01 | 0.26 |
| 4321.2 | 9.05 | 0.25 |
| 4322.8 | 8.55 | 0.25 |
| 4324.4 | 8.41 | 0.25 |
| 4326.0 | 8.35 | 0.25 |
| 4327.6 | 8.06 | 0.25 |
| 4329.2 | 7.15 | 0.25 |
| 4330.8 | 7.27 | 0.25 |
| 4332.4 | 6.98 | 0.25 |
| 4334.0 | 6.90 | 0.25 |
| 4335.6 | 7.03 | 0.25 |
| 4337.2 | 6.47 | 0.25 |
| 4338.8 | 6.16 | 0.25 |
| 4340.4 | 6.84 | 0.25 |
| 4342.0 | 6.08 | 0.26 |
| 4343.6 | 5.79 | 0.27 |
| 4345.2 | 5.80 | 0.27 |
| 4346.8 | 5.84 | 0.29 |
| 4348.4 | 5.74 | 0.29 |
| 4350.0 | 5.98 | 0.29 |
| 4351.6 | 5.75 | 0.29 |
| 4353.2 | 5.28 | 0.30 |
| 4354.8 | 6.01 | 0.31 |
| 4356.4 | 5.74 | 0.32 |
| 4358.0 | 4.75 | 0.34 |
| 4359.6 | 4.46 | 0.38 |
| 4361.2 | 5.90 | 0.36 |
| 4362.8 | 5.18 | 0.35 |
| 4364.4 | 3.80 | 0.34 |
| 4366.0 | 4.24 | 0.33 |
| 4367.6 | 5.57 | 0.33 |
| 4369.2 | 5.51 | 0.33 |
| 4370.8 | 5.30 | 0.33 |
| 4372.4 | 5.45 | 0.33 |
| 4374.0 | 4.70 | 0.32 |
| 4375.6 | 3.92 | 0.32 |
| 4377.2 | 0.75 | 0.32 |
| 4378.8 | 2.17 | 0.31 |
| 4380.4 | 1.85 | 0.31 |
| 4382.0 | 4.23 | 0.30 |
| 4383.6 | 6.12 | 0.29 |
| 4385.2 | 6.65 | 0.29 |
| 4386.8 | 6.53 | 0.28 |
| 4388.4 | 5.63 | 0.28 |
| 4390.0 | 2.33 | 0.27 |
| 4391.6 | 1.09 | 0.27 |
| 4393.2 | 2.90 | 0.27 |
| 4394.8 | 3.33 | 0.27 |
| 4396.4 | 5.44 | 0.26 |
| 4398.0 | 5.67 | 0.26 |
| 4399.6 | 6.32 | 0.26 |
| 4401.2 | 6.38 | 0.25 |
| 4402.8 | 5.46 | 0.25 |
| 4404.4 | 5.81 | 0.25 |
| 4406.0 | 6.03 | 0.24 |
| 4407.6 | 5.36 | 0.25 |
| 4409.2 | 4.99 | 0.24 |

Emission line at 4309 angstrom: Ly-alpha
